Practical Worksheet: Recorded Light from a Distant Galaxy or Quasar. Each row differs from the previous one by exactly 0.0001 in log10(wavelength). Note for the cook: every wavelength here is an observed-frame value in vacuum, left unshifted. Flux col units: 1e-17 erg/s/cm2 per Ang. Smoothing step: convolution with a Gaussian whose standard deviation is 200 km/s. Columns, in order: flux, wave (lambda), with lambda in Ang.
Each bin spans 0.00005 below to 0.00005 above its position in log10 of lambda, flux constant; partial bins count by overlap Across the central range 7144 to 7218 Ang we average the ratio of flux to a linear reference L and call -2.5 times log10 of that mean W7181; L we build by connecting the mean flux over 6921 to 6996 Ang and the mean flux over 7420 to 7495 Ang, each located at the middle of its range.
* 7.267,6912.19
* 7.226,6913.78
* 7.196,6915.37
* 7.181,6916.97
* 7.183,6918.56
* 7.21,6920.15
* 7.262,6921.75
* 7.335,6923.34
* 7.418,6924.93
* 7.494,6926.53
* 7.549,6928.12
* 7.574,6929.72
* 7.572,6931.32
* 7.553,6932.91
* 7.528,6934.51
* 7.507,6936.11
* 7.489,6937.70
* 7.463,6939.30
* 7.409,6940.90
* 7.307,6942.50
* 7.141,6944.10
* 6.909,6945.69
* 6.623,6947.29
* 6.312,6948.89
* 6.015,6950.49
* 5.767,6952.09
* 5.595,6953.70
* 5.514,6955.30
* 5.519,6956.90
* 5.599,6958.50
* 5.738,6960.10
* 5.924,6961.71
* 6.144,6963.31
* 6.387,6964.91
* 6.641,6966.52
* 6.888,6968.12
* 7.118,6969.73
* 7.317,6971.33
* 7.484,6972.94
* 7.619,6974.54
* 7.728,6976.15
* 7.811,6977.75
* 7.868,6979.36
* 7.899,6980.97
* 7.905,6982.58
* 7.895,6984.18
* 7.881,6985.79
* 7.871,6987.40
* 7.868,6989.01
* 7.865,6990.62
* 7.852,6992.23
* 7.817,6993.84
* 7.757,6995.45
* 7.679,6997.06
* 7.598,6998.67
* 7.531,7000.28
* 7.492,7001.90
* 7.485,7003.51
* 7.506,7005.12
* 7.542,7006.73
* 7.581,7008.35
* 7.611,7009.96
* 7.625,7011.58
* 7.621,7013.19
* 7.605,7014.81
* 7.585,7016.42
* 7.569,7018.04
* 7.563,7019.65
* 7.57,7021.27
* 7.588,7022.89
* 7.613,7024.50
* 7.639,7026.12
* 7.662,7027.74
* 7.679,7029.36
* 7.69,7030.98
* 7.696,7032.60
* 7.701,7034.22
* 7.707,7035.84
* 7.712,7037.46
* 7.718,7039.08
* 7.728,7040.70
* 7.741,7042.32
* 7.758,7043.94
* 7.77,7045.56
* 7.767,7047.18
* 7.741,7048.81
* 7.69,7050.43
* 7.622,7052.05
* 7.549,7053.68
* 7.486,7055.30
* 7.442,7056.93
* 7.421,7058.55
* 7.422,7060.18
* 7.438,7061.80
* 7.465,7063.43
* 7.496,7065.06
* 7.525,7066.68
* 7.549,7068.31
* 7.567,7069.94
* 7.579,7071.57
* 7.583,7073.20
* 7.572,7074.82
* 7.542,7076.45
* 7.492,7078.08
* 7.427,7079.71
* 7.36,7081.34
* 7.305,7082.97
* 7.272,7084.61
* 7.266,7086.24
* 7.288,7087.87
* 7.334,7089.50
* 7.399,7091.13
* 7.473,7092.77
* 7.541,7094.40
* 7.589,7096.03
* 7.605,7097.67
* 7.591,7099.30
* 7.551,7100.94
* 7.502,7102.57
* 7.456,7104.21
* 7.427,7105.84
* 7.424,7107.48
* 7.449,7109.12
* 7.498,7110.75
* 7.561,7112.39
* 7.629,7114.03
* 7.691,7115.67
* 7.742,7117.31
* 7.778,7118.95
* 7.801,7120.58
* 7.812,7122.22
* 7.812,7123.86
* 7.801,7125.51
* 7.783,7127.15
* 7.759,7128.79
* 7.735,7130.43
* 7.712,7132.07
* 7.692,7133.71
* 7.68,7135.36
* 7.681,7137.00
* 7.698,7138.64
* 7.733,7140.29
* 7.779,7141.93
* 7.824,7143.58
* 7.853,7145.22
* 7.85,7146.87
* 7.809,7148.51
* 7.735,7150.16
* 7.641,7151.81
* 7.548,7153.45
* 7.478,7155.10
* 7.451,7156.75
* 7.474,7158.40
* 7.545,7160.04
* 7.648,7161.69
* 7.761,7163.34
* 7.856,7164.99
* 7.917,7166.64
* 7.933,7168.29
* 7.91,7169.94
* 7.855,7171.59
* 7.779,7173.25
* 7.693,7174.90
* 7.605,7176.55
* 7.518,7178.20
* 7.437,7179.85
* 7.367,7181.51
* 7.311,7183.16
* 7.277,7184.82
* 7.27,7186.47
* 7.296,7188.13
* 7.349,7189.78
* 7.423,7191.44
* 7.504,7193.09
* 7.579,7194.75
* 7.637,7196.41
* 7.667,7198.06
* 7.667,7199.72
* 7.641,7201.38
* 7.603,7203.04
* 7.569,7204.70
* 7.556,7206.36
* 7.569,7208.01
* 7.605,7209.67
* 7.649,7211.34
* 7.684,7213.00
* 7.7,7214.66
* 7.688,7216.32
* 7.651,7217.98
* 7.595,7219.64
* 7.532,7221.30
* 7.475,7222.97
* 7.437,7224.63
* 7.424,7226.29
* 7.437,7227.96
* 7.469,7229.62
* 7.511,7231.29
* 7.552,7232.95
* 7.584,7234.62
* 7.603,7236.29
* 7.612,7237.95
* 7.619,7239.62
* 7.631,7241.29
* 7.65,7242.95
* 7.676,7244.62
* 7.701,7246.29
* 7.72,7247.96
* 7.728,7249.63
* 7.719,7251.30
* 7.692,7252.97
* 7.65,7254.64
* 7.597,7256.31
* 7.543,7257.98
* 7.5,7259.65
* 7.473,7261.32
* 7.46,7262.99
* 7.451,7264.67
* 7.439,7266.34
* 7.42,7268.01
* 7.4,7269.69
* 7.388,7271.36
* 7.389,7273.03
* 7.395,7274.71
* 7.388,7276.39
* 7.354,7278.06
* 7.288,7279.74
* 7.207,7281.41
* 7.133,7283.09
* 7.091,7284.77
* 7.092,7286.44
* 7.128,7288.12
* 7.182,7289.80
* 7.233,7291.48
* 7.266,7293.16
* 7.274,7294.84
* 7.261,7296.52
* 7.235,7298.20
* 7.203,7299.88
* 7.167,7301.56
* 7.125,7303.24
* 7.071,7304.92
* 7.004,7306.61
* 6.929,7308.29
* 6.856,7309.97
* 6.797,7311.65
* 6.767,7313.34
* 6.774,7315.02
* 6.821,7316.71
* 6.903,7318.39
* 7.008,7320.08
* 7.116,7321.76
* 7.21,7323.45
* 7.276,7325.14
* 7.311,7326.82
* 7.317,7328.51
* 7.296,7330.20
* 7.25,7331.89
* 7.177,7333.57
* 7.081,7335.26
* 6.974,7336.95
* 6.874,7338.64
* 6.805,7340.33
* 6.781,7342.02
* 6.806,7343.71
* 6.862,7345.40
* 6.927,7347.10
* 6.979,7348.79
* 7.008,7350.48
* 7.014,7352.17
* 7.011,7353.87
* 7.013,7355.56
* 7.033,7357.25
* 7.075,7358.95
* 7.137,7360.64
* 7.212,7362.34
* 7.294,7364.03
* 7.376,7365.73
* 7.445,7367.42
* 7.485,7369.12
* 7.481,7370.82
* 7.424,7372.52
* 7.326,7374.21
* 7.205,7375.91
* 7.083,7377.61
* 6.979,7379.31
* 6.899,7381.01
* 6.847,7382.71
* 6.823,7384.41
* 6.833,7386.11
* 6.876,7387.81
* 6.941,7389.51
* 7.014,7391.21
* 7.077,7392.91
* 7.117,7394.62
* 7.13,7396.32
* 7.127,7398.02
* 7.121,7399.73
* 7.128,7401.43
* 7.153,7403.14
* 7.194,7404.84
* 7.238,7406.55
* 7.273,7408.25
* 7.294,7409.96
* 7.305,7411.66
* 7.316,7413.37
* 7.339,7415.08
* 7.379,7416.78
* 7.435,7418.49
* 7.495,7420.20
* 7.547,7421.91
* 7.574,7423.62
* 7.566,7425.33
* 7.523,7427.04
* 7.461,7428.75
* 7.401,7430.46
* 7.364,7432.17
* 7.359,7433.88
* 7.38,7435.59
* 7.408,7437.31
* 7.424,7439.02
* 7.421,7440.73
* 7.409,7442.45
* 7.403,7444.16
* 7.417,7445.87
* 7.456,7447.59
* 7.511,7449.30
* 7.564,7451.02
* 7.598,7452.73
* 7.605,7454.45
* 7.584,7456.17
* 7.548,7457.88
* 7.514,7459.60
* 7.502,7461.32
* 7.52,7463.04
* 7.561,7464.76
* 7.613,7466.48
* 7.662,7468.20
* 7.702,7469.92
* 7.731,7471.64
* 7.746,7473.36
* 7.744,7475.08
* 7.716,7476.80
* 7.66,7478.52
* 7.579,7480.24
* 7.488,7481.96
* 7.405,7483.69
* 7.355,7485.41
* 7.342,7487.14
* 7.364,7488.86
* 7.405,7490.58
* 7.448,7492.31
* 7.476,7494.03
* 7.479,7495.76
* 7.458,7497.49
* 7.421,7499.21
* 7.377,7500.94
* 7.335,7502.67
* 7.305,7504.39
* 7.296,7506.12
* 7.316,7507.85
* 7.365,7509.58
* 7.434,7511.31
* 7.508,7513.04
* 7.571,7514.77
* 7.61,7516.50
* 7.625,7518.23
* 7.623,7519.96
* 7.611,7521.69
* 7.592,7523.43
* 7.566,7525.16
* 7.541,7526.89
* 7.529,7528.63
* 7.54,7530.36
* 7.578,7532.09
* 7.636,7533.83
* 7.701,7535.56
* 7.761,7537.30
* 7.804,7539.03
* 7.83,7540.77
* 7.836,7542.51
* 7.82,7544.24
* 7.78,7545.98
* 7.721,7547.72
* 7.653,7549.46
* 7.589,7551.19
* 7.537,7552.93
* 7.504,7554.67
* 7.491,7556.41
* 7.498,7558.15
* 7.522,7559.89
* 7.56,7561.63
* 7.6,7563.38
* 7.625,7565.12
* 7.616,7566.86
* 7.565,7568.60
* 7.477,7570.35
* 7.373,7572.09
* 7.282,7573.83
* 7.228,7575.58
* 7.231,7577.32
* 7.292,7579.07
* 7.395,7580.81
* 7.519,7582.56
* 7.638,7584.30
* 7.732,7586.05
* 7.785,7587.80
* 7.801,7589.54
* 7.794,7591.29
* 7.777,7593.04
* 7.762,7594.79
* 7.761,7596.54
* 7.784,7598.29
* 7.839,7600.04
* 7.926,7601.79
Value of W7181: -0.05 mag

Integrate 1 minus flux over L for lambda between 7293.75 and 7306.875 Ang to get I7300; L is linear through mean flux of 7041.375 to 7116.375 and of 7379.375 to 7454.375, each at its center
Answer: 0.3 Ang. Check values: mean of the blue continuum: 7.52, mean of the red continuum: 7.28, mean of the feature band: 7.17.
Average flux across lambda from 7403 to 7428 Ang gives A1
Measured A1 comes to 7.38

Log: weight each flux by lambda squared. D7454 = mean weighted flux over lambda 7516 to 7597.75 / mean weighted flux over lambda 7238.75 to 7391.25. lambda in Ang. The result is 1.13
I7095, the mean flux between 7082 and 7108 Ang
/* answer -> 7.44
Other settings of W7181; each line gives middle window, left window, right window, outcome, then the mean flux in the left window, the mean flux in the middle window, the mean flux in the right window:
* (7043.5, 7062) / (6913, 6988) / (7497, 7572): -0.067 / 7.05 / 7.6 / 7.56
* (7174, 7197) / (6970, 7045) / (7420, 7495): 0.024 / 7.68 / 7.45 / 7.51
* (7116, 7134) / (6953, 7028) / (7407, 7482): -0.058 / 7.3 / 7.77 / 7.5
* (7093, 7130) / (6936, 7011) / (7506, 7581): -0.057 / 7.14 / 7.63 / 7.55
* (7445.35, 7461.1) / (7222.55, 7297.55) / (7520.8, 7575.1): 0.003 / 7.45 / 7.53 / 7.6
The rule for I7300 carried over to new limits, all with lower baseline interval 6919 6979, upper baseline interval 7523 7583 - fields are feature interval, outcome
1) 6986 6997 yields -1.4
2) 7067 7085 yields -1.1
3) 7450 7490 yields -0.5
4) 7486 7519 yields 0.4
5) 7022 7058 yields -3.4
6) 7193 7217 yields -1.5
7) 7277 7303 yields 0.3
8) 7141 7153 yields -1.1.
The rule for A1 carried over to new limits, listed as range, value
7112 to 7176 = 7.73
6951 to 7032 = 7.28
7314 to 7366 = 7.05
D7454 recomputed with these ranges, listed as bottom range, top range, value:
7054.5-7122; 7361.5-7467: 1.07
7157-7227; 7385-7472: 1.04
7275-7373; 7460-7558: 1.12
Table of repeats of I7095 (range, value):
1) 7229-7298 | 7.45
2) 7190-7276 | 7.56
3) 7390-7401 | 7.09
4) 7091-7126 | 7.6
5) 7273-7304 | 7.23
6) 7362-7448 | 7.27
